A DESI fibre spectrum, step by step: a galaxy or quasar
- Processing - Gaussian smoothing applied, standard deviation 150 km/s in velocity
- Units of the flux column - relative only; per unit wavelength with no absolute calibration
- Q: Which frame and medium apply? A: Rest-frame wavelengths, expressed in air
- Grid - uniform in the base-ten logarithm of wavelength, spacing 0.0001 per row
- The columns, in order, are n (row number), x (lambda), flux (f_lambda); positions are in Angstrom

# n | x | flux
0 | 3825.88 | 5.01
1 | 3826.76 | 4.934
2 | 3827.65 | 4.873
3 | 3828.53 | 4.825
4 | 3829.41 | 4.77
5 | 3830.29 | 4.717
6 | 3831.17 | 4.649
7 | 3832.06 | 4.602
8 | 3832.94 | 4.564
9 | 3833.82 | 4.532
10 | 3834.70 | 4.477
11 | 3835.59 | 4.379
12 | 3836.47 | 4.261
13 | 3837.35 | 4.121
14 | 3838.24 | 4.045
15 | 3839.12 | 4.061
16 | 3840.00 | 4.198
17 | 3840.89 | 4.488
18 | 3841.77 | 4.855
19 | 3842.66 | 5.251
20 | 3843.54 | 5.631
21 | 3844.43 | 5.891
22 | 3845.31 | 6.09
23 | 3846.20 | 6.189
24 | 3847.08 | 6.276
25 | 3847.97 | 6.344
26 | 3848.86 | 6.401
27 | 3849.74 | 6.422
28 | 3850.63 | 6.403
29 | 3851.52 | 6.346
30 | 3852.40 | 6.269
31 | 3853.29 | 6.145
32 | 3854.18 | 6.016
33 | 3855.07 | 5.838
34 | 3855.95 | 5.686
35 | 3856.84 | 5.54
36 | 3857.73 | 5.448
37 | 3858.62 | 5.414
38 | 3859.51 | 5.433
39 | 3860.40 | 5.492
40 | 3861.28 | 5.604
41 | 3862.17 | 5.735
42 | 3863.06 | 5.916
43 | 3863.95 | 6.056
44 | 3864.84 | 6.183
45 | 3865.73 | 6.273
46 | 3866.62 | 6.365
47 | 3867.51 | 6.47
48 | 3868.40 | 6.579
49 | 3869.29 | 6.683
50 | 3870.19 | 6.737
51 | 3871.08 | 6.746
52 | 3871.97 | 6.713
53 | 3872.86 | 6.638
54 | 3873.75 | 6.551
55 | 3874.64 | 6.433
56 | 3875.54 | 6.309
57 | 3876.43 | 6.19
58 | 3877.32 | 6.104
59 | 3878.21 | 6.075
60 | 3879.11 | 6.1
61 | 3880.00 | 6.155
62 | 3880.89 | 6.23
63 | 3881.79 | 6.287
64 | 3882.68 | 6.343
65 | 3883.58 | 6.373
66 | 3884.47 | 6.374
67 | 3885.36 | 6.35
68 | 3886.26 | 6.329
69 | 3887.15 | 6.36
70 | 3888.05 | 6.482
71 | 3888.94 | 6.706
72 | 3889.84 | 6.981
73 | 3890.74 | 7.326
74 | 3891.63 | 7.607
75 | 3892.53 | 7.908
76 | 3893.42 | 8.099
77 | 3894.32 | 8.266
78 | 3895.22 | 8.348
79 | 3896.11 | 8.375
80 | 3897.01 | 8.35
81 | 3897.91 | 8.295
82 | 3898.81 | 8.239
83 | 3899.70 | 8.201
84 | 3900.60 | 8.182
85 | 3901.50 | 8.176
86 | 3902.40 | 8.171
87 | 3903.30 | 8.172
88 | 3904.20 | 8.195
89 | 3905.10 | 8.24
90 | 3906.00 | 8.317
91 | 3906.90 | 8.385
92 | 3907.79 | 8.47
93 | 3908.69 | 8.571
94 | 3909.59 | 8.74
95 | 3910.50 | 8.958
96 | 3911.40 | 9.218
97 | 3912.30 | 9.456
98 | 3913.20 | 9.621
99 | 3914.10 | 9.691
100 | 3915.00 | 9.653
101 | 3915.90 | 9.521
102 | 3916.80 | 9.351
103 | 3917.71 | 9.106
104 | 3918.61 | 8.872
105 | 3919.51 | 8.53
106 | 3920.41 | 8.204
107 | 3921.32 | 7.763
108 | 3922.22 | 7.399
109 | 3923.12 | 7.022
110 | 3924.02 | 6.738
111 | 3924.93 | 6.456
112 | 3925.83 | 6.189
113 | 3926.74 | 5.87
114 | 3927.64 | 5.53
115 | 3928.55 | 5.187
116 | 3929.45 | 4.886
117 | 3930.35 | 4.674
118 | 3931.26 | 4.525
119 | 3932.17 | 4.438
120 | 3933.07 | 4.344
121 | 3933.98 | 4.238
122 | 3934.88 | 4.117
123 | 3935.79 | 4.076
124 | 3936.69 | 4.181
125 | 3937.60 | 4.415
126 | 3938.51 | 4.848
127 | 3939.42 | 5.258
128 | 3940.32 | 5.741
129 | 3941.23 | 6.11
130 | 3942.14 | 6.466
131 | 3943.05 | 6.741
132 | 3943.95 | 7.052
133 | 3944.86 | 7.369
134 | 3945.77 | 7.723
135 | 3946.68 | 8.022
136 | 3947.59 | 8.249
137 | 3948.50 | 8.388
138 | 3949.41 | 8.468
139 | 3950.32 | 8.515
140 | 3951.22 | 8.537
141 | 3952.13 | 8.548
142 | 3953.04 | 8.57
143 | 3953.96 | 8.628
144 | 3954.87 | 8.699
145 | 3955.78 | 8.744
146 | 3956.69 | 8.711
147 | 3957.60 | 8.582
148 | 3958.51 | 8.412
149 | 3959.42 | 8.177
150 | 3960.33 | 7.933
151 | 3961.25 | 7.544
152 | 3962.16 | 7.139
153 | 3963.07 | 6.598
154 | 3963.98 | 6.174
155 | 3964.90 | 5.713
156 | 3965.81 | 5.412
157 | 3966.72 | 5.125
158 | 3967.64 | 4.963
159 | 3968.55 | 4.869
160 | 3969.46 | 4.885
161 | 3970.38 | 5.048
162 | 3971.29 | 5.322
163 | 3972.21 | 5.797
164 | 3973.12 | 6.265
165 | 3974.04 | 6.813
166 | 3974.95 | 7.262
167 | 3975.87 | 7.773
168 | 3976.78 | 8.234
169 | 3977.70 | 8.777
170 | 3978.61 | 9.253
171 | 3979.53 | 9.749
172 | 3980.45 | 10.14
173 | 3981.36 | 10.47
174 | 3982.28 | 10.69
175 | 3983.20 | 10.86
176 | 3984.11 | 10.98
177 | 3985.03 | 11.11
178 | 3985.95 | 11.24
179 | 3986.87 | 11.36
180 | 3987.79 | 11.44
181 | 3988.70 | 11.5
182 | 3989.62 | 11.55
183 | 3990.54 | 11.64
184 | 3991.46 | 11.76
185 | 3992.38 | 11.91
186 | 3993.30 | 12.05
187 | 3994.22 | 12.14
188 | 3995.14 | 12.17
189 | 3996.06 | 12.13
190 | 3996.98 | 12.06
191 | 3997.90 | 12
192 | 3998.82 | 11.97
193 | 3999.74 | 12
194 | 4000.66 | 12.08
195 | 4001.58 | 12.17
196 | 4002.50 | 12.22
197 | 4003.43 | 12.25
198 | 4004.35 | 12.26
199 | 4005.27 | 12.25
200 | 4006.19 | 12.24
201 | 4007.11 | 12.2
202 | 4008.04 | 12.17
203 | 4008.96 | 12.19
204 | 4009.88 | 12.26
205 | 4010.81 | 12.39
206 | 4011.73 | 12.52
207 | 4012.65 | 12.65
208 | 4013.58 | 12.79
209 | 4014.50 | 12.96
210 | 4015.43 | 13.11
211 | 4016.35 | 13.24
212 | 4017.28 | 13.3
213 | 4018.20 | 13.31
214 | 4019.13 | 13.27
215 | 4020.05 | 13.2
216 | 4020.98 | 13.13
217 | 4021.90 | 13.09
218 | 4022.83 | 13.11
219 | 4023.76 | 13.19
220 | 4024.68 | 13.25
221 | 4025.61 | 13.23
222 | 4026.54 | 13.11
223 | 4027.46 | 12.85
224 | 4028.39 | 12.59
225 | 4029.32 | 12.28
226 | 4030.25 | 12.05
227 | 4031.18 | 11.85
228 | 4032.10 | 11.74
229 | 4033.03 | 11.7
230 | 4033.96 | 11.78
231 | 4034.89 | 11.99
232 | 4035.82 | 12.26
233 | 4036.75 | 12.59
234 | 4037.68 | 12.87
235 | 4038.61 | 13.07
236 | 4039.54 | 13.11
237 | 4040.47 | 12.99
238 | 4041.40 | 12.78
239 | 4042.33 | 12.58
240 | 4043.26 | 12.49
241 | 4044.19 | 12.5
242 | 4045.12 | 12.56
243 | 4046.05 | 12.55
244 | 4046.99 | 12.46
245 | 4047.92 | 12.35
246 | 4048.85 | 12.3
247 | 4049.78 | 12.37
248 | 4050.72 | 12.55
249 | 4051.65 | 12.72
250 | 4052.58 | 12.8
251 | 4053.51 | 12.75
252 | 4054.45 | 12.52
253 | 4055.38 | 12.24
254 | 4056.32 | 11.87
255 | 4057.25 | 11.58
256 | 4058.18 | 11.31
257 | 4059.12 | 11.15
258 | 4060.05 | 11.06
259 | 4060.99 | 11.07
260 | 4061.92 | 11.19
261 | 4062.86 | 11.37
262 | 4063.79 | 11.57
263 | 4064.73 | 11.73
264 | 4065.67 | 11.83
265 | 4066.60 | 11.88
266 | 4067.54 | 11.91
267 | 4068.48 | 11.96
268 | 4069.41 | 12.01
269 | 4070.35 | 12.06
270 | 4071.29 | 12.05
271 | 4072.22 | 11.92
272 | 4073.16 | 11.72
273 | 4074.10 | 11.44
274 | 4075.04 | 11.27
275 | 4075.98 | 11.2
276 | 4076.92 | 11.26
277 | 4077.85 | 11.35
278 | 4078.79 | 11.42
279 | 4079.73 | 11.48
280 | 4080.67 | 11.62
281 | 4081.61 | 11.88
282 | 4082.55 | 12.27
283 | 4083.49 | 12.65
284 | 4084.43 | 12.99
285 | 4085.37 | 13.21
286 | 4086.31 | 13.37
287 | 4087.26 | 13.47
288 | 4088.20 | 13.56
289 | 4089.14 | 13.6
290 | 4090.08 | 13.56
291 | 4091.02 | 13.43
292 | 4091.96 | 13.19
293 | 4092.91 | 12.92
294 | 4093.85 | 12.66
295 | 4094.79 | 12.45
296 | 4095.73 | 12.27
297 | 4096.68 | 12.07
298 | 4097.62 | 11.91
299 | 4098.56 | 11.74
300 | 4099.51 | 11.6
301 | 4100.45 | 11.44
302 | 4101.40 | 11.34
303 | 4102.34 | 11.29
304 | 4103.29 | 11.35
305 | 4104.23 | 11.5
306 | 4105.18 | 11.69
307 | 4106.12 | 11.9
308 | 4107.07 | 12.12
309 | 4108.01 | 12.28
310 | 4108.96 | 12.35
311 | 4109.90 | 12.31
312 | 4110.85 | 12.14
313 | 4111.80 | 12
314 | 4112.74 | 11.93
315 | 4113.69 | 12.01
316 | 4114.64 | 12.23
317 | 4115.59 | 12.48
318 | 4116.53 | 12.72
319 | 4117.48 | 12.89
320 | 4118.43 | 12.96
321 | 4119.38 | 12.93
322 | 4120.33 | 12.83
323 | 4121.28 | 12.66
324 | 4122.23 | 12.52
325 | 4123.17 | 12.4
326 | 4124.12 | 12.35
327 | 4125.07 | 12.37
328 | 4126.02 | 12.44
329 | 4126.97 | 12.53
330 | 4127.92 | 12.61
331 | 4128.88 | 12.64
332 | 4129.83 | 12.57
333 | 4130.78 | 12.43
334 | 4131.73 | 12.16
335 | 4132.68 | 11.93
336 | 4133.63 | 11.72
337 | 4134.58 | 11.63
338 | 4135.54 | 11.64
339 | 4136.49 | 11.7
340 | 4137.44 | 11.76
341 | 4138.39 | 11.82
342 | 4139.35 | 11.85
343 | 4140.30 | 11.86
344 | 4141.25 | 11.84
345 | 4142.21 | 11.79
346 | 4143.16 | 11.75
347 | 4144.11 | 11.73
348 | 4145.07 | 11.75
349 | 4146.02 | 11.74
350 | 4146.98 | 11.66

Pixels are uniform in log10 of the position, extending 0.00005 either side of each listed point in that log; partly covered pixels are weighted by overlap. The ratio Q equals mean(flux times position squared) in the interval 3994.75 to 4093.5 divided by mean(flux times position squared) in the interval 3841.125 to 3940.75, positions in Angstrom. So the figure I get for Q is 1.98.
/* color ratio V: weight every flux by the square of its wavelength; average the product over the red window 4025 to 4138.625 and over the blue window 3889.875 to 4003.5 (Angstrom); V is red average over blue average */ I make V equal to 1.6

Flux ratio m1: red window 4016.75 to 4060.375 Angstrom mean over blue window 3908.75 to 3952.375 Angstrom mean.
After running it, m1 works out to 1.8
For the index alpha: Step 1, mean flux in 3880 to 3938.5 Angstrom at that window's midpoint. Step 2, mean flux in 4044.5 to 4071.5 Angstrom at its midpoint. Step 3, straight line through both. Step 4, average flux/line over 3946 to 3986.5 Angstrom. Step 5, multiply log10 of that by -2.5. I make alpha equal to 0.14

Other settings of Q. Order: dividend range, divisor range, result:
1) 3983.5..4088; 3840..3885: 2.20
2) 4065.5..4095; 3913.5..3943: 2.09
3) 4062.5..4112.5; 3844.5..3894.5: 2.13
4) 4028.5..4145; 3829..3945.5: 2.07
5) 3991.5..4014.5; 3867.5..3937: 1.80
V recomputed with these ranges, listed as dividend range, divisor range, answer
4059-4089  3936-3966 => 1.75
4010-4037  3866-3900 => 1.97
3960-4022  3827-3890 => 1.92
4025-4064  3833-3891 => 2.27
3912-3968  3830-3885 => 1.27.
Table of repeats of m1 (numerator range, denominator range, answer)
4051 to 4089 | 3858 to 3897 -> 1.82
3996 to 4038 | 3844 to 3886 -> 2.03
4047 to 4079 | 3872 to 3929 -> 1.57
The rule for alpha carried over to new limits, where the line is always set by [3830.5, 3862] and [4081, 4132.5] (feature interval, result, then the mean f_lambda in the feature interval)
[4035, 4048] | -0.19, 12.6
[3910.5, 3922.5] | -0.23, 8.98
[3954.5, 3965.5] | 0.10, 7.67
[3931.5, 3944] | 0.47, 5.07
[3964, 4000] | -0.02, 9.3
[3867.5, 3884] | -0.04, 6.4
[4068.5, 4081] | -0.01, 11.6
